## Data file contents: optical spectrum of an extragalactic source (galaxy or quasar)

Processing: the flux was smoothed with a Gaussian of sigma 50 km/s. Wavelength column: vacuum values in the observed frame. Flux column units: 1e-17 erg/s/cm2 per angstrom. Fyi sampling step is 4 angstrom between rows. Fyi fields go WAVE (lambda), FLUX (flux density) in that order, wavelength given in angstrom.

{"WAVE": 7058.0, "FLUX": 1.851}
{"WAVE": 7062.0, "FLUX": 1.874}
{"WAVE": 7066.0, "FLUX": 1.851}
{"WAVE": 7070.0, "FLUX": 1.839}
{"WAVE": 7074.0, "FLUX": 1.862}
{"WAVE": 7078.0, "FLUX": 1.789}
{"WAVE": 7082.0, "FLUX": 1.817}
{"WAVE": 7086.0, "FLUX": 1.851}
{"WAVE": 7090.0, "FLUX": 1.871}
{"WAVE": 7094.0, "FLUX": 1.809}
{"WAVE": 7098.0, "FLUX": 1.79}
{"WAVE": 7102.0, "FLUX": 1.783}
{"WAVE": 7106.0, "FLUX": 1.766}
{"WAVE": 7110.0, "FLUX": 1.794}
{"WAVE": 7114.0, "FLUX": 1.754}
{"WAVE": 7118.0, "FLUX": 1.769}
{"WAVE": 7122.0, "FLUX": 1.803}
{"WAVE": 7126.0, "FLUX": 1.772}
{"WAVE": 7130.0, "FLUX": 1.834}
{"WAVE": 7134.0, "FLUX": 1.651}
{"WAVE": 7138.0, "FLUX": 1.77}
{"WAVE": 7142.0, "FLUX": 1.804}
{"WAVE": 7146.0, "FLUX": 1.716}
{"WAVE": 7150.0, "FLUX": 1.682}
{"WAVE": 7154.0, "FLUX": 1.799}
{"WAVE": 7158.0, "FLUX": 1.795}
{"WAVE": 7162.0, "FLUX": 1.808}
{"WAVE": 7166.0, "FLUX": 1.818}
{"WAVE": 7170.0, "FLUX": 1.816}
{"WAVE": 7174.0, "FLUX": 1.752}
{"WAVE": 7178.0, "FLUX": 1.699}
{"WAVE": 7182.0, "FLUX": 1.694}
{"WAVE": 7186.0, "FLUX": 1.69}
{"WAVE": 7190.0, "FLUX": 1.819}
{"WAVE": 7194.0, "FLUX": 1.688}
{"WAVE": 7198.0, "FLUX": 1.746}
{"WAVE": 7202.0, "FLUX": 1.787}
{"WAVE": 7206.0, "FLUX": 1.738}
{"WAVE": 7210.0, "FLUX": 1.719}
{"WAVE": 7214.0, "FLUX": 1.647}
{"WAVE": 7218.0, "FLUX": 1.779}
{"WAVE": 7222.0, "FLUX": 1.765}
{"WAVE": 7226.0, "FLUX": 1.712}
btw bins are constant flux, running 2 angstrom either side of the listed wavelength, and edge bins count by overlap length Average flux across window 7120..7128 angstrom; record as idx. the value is 1.79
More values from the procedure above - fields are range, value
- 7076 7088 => 1.82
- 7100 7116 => 1.77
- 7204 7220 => 1.72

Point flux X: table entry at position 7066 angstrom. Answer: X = 1.851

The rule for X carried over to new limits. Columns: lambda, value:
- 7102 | 1.783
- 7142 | 1.804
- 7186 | 1.69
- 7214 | 1.647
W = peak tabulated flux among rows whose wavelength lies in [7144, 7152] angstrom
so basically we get 1.716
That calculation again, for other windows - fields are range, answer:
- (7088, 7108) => 1.871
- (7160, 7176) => 1.818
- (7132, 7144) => 1.804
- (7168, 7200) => 1.819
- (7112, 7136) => 1.834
